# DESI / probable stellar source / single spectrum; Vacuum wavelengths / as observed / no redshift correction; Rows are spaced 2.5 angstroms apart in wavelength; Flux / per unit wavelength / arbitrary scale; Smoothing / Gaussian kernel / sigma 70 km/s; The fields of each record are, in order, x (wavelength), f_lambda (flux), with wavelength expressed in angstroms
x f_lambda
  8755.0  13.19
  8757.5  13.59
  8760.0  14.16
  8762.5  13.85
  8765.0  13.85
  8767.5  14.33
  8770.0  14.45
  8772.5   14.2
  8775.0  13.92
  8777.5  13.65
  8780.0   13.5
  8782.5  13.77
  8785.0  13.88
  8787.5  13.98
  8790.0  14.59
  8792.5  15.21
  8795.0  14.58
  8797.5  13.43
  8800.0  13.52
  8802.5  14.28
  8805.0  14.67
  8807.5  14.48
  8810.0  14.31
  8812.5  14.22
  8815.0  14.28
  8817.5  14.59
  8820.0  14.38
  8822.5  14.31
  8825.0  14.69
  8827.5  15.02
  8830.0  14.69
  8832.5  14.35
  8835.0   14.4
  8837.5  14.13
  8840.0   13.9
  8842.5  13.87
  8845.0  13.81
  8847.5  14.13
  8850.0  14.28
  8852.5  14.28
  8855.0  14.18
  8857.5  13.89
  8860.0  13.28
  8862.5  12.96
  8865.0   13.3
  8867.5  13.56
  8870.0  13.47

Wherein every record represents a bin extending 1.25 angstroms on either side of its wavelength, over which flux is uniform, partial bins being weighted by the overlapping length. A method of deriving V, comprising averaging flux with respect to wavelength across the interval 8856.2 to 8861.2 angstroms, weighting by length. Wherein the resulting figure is 13.6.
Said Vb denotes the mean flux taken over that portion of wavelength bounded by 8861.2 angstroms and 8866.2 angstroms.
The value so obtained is 13.1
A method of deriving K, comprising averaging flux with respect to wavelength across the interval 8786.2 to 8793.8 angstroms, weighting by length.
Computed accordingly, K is 14.6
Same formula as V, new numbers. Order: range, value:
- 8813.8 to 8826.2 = 14.4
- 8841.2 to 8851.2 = 14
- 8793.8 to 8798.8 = 14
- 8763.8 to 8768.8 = 14.1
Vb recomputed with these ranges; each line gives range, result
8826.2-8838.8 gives 14.5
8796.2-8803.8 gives 13.8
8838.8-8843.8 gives 13.9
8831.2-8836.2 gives 14.4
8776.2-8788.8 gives 13.8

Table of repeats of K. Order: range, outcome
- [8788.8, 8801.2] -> 14.3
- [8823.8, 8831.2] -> 14.8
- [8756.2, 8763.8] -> 13.9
